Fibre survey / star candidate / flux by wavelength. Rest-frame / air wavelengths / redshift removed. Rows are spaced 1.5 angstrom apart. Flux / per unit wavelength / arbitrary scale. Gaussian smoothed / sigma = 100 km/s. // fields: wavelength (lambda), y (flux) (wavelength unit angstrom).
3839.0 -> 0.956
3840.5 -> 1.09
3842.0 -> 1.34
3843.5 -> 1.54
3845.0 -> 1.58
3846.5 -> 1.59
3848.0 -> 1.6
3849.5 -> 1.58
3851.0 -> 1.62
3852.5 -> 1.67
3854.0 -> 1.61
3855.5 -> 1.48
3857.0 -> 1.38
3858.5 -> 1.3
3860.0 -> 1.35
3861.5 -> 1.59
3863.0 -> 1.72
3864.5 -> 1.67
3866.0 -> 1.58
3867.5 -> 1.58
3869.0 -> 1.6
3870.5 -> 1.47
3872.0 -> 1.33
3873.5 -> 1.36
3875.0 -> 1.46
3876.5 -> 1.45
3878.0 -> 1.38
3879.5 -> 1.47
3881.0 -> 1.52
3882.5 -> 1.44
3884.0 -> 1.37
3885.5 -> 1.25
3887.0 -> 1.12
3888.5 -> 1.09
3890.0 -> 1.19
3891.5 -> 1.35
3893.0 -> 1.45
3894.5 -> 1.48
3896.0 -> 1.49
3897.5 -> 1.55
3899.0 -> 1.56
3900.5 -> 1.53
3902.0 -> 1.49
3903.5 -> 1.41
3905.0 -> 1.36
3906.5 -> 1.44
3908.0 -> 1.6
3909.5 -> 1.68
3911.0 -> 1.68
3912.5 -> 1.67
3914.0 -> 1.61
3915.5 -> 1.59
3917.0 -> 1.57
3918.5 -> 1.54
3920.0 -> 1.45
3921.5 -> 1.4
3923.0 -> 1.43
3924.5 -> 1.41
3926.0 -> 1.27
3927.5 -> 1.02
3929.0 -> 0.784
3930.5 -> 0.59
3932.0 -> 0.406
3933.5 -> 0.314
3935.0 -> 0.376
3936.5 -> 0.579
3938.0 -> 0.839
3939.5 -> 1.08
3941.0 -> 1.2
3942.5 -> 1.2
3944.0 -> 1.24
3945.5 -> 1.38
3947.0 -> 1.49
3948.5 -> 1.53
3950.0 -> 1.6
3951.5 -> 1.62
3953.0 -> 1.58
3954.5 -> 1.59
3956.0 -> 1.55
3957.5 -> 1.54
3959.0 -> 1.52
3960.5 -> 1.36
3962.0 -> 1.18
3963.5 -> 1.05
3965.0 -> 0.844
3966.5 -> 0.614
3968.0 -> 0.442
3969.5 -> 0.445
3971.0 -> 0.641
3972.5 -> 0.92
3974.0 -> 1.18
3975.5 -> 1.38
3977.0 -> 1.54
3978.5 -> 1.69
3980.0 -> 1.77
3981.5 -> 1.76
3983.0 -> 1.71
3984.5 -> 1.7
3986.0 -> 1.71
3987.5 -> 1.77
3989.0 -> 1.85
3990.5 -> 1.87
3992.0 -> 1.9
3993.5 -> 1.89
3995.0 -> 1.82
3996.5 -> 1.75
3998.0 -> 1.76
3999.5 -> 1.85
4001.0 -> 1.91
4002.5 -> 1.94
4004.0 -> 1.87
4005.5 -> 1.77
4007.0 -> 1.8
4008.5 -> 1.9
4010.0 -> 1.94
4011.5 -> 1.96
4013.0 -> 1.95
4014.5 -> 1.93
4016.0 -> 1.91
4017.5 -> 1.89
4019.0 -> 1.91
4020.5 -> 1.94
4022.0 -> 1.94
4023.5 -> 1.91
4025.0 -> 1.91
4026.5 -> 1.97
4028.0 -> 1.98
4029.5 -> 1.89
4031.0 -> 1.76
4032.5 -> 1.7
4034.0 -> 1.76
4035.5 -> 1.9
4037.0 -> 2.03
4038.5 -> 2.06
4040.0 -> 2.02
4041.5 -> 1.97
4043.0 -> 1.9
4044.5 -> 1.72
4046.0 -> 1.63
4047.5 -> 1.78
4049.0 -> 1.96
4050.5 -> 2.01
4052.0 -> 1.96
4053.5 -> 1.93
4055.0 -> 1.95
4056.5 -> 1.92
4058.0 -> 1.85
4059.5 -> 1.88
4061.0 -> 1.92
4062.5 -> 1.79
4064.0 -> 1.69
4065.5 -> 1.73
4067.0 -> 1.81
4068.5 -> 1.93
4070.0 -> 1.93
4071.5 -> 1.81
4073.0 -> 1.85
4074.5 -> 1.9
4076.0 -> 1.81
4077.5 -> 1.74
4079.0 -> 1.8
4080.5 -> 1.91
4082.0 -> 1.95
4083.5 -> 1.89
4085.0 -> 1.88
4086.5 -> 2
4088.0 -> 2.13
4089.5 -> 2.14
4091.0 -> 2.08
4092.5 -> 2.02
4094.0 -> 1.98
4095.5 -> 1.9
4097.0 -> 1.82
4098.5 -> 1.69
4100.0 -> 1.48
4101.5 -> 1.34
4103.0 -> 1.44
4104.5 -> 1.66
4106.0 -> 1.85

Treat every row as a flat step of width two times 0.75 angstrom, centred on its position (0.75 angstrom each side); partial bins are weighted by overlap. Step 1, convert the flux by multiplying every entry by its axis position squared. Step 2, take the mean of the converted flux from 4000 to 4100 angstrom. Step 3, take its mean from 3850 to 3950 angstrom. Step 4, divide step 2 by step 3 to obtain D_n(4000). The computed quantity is 1.5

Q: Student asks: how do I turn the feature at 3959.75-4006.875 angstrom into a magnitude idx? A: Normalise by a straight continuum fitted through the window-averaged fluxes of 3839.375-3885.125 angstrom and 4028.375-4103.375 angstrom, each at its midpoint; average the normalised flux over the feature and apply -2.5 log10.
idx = 0.16 mag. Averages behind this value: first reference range 1.48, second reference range 1.86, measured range 1.48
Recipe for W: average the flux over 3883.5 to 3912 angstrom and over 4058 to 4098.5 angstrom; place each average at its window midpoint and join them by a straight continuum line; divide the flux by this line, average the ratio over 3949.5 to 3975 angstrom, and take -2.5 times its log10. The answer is 0.346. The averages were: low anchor 1.43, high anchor 1.89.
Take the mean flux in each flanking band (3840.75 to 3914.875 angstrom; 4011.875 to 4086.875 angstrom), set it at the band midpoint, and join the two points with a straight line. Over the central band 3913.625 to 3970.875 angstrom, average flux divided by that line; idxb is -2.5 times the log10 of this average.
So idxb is 0.37 mag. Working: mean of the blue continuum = 1.48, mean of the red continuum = 1.88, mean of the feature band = 1.16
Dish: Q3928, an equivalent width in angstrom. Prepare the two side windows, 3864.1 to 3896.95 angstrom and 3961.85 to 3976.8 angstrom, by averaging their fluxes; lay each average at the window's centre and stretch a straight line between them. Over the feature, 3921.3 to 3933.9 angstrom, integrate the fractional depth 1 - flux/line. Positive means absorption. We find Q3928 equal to 2.0 angstrom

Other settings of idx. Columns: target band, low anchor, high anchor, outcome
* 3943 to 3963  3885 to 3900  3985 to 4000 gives 0.12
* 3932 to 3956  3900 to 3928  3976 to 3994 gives 0.35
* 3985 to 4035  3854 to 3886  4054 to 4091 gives -0.06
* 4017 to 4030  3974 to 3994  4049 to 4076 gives -0.08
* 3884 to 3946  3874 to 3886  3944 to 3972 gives 0.06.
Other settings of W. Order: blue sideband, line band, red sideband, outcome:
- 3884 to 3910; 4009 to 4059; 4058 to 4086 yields -0.09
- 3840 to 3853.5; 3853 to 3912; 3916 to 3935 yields -0.11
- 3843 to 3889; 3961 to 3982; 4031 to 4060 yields 0.49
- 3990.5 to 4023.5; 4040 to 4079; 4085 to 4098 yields 0.05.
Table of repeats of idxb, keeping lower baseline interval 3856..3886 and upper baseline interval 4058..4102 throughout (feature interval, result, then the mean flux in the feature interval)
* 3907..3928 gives 0.04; 1.5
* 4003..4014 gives -0.10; 1.89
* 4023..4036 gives -0.06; 1.86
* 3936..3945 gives 0.46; 1.05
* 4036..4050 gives -0.07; 1.9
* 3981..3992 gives -0.06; 1.78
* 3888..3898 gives 0.10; 1.37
